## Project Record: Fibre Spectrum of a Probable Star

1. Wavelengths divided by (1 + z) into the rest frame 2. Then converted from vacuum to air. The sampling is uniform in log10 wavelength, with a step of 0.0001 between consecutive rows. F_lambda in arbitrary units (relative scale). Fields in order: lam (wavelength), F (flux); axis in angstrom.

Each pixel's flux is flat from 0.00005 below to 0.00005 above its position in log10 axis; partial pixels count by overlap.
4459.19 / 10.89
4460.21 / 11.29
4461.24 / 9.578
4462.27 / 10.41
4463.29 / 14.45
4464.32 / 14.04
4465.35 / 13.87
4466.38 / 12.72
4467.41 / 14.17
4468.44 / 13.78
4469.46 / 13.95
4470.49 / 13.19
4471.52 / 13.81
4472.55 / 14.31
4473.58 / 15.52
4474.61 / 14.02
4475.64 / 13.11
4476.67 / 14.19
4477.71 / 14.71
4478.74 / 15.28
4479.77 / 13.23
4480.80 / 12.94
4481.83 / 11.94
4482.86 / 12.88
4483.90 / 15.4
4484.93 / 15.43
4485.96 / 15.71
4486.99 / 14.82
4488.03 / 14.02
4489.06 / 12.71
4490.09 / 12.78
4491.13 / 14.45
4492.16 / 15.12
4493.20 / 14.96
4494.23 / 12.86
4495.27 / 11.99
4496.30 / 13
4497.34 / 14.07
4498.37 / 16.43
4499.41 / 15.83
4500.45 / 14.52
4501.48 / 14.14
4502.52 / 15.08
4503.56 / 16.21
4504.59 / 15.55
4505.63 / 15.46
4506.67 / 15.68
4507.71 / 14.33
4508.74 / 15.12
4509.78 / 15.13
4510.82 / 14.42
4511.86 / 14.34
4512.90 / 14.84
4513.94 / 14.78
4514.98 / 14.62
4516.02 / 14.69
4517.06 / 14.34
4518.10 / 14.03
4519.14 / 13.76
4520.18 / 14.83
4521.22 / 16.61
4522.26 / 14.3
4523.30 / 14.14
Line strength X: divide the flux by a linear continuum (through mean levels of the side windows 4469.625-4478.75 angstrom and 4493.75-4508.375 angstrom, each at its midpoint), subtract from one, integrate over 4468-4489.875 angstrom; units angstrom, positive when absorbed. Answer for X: 0.3 angstrom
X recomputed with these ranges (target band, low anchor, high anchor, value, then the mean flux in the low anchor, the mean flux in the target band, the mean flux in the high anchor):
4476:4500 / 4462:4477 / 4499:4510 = 0.7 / 13.8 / 14.1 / 15.2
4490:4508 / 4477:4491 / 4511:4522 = -0.4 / 14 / 14.6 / 14.7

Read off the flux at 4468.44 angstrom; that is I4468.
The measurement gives 13.78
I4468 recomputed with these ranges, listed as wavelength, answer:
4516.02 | 14.69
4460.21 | 11.29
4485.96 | 15.71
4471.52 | 13.81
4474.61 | 14.02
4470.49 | 13.19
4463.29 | 14.45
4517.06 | 14.34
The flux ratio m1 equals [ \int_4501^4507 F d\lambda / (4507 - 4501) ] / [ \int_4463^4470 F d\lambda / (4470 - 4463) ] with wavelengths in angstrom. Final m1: 1.1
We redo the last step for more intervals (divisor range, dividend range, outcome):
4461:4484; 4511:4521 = 1.07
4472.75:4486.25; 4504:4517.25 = 1.05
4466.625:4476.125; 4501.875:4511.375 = 1.09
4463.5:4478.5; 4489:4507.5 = 1.04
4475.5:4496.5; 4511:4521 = 1.04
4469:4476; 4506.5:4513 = 1.06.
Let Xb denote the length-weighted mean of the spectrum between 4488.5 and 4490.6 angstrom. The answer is 12.8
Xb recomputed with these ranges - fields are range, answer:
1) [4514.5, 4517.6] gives 14.5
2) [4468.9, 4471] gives 13.6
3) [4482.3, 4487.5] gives 14.8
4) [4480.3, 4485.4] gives 13.7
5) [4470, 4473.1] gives 13.8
